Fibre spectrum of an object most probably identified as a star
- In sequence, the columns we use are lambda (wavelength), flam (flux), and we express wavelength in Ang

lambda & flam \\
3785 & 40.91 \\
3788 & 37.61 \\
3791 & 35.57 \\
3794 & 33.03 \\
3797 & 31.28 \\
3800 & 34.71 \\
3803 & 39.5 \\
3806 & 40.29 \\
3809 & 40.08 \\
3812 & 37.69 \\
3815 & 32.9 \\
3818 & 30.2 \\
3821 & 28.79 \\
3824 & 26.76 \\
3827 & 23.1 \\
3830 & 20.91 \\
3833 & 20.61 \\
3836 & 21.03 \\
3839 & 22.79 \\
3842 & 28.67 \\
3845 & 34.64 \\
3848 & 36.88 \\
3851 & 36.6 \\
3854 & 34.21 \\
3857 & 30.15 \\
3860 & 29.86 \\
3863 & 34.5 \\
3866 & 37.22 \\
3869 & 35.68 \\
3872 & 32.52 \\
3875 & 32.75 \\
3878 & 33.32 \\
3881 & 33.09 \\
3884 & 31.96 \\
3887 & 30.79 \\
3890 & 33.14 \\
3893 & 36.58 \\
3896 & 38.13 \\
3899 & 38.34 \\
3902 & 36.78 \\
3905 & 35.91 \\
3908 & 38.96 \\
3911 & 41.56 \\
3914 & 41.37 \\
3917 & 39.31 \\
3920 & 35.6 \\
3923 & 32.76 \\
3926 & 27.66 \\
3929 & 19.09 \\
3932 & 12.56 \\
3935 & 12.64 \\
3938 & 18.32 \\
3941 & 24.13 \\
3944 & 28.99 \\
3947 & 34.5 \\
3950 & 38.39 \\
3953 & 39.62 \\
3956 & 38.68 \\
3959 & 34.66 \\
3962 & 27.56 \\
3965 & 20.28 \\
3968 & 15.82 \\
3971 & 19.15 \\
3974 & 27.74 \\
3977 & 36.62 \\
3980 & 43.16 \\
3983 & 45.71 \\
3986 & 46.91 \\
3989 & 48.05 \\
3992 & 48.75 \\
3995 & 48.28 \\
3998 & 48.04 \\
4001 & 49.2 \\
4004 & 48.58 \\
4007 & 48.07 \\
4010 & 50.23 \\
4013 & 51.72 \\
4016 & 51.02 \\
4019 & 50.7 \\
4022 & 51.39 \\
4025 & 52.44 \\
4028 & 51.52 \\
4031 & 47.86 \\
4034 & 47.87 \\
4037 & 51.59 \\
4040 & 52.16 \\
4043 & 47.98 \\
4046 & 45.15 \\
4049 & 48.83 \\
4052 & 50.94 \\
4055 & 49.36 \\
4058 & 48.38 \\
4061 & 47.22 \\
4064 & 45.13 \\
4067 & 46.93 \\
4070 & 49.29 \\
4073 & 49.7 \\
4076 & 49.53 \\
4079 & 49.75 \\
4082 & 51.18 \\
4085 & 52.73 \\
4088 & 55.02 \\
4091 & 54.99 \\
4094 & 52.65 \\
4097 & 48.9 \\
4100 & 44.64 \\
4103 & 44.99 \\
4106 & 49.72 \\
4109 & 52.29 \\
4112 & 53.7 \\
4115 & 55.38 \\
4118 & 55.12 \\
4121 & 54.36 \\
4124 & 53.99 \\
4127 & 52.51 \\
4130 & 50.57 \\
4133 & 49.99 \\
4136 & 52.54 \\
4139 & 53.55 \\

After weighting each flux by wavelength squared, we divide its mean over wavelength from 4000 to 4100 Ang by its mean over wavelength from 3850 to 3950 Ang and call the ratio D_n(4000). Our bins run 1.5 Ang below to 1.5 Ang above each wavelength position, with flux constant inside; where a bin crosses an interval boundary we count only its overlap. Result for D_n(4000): 1.67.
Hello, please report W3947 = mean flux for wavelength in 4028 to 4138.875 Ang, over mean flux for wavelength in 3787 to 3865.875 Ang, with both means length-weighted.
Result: 1.59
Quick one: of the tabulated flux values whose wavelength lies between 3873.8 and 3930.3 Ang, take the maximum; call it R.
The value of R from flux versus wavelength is 41.56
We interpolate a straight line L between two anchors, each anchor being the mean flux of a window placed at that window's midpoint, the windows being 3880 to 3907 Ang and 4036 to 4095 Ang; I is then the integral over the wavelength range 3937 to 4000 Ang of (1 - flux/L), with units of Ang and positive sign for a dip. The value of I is 10.0 Ang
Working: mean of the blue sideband 35.1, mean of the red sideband 49.9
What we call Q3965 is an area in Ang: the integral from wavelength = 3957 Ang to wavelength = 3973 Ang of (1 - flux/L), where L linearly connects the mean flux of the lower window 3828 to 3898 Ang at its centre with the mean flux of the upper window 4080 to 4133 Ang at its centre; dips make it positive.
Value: 6.3 Ang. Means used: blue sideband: 31.6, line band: 24.1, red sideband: 51.9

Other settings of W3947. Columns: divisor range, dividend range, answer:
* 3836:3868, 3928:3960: 0.86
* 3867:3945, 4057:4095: 1.58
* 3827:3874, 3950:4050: 1.44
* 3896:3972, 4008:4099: 1.65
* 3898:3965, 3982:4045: 1.57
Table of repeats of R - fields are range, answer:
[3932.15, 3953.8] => 39.62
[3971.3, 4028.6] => 52.44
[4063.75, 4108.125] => 55.02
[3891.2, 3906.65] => 38.34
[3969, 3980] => 43.16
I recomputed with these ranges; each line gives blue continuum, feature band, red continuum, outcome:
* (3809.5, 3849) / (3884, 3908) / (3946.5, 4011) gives -1.9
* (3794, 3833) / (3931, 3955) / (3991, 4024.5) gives 9.4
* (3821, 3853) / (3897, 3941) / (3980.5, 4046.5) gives 7.6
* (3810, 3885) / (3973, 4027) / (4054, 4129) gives -4.9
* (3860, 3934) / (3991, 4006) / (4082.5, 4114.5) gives -2.2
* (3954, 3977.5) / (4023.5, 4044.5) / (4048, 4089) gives -4.1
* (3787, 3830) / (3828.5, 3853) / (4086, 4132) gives 5.1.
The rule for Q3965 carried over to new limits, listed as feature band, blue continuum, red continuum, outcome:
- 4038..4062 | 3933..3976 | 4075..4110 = -3.1 Ang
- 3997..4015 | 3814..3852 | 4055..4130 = -2.6 Ang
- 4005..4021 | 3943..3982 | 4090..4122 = -4.9 Ang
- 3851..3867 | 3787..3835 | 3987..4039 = 1.2 Ang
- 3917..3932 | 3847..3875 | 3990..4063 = 4.4 Ang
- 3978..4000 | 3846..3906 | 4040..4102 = -1.9 Ang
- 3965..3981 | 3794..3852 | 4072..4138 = 5.6 Ang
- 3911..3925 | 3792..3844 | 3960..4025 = -0.2 Ang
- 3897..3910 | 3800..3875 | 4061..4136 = -0.4 Ang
